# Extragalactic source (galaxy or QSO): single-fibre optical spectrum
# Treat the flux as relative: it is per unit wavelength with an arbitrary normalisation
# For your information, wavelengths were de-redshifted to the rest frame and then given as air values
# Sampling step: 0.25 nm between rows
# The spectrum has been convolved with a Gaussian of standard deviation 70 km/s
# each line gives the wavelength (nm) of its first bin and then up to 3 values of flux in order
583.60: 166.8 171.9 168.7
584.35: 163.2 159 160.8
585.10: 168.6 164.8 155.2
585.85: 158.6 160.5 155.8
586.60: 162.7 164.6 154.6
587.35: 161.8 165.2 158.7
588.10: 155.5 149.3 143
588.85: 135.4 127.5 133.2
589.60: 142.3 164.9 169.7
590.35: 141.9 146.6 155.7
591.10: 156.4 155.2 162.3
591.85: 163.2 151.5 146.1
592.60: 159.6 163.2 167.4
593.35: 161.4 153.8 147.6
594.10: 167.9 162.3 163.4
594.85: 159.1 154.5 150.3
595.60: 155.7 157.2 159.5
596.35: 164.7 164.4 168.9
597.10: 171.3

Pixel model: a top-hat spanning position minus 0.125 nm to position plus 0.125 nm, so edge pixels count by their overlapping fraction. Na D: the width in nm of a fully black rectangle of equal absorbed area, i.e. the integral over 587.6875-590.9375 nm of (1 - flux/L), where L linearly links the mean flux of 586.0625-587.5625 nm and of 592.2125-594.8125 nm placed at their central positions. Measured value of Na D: 0.240 nm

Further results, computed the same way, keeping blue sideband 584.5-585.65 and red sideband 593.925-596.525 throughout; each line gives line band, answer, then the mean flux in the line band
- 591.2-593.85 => 0.04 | 158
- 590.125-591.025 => 0.05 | 151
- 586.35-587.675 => 0.00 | 161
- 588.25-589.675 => 0.20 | 138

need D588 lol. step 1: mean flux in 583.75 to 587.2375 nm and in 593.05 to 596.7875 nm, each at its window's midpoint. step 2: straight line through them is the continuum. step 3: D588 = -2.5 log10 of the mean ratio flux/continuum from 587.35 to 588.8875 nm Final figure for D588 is 0.06 mag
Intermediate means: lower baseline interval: 162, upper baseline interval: 159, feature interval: 153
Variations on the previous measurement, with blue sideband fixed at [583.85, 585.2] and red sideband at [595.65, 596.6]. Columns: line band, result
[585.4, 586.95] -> 0.029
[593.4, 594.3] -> 0.028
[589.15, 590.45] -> 0.095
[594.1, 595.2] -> 0.002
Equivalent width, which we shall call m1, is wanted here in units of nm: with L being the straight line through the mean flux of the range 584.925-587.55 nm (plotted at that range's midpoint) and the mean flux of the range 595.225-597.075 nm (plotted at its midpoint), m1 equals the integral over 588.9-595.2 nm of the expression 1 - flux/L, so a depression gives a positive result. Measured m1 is 0.232 nm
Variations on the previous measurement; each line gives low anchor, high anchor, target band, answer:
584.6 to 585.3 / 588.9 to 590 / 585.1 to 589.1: -0.06 nm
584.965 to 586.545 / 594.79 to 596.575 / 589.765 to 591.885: 0.03 nm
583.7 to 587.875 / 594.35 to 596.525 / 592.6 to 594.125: 0.00 nm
